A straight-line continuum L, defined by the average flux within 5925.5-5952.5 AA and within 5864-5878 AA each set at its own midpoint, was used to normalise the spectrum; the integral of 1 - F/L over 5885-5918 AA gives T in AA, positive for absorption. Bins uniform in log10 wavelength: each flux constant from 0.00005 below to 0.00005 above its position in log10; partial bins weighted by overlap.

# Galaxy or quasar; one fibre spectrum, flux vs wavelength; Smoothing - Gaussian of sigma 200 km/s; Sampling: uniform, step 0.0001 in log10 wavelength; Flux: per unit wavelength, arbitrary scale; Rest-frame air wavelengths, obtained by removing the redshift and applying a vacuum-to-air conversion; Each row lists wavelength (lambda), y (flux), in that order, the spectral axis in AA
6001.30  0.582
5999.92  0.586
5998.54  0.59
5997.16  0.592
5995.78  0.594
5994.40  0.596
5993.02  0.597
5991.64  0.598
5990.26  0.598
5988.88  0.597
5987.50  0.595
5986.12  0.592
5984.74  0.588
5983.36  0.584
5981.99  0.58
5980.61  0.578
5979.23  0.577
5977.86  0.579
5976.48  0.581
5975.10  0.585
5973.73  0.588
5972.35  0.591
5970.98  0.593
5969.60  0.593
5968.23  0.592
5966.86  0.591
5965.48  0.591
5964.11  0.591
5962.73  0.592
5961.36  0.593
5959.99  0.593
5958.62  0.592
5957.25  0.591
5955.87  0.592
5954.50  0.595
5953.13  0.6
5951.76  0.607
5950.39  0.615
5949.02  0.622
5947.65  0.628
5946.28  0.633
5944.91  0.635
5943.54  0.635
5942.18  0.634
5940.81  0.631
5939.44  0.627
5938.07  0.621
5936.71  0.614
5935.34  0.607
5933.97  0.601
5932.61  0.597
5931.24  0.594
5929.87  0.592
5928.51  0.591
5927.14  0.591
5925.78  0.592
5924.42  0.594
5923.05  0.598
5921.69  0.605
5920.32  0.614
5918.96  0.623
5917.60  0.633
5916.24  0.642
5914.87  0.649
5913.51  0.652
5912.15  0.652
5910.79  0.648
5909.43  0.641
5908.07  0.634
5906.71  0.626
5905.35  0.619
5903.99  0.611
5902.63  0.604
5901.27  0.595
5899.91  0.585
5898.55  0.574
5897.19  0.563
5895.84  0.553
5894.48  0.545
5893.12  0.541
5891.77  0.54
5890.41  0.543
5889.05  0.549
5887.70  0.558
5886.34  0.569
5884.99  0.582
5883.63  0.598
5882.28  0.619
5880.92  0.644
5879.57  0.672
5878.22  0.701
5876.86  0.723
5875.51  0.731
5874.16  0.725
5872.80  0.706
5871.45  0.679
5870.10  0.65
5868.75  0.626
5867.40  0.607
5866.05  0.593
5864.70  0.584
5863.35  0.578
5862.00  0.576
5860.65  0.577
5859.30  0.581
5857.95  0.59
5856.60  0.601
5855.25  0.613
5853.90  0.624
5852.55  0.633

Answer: 2.3 AA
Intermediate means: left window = 0.664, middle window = 0.596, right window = 0.614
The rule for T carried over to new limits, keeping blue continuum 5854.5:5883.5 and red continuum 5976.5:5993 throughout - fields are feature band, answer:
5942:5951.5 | -0.4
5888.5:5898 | 1.2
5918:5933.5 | 0.3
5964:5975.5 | 0.1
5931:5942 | -0.1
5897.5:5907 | 0.3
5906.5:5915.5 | -0.4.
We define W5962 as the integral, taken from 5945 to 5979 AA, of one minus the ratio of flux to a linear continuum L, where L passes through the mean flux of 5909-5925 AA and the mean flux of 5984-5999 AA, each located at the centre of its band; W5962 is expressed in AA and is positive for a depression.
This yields 0.6 AA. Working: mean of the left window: 0.629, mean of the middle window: 0.597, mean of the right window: 0.594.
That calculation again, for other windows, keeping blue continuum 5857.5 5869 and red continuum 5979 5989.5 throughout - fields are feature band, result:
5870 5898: -1.4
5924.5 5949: -1.1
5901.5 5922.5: -1.5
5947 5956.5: -0.3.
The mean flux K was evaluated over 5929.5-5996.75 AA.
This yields 0.6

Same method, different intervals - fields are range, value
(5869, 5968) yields 0.613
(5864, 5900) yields 0.614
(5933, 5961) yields 0.613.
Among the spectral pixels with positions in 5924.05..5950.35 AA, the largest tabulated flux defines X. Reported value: 0.635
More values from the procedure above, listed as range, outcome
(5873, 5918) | 0.731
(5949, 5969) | 0.622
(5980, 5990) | 0.597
